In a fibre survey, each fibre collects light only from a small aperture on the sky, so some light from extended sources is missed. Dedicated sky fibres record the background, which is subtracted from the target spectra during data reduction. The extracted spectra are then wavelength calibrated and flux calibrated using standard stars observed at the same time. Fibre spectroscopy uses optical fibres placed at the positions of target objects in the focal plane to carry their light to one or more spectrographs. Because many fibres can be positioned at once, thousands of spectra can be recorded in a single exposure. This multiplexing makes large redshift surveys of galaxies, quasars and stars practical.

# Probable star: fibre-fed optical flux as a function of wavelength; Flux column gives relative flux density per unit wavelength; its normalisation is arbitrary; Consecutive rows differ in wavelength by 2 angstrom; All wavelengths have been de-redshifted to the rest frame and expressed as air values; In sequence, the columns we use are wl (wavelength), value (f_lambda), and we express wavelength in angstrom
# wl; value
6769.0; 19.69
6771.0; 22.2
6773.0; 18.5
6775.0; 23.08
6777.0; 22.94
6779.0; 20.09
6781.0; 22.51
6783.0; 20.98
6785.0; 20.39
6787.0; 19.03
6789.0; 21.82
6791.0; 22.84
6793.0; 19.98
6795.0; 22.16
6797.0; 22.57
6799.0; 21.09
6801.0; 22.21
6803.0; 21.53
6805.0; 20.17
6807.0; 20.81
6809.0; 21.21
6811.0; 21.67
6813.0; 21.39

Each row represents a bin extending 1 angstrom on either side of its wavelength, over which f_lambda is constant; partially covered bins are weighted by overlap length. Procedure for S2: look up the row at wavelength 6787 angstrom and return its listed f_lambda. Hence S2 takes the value 19.03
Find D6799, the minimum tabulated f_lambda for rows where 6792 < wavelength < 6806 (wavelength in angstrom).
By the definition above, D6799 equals 19.98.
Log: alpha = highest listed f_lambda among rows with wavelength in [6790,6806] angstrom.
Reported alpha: 22.84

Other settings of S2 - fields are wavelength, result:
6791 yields 22.84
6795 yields 22.16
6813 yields 21.39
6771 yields 22.2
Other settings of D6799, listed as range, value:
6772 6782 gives 18.5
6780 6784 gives 20.98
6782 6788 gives 19.03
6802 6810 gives 20.17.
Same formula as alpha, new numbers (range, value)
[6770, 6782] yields 23.08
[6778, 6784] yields 22.51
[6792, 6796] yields 22.16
